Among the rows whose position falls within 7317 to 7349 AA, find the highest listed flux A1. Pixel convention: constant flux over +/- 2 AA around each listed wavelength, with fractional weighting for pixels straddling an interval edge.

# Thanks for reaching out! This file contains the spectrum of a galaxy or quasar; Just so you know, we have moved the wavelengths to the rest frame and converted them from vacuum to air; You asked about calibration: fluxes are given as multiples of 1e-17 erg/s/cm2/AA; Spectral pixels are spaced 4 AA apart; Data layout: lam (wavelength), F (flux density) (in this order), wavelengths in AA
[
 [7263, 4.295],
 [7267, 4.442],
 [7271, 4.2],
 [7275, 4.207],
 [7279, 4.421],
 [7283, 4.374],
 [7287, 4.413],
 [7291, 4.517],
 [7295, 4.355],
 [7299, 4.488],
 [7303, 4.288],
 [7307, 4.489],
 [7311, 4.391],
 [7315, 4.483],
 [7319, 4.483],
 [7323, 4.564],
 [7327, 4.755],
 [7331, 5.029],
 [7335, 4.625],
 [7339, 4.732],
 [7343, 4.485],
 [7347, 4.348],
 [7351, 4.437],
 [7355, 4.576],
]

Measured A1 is 5.029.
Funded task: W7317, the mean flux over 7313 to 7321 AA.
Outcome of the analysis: 4.48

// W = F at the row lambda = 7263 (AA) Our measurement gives 4.295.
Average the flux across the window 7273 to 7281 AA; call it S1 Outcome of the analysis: 4.31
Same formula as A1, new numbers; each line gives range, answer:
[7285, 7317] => 4.517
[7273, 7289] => 4.421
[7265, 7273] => 4.442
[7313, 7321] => 4.483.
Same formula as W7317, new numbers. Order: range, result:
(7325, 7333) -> 4.89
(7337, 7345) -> 4.61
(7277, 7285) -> 4.4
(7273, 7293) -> 4.39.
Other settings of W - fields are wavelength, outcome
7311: 4.391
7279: 4.421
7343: 4.485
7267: 4.442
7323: 4.564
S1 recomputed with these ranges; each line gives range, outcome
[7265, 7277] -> 4.28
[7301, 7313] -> 4.39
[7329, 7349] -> 4.64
